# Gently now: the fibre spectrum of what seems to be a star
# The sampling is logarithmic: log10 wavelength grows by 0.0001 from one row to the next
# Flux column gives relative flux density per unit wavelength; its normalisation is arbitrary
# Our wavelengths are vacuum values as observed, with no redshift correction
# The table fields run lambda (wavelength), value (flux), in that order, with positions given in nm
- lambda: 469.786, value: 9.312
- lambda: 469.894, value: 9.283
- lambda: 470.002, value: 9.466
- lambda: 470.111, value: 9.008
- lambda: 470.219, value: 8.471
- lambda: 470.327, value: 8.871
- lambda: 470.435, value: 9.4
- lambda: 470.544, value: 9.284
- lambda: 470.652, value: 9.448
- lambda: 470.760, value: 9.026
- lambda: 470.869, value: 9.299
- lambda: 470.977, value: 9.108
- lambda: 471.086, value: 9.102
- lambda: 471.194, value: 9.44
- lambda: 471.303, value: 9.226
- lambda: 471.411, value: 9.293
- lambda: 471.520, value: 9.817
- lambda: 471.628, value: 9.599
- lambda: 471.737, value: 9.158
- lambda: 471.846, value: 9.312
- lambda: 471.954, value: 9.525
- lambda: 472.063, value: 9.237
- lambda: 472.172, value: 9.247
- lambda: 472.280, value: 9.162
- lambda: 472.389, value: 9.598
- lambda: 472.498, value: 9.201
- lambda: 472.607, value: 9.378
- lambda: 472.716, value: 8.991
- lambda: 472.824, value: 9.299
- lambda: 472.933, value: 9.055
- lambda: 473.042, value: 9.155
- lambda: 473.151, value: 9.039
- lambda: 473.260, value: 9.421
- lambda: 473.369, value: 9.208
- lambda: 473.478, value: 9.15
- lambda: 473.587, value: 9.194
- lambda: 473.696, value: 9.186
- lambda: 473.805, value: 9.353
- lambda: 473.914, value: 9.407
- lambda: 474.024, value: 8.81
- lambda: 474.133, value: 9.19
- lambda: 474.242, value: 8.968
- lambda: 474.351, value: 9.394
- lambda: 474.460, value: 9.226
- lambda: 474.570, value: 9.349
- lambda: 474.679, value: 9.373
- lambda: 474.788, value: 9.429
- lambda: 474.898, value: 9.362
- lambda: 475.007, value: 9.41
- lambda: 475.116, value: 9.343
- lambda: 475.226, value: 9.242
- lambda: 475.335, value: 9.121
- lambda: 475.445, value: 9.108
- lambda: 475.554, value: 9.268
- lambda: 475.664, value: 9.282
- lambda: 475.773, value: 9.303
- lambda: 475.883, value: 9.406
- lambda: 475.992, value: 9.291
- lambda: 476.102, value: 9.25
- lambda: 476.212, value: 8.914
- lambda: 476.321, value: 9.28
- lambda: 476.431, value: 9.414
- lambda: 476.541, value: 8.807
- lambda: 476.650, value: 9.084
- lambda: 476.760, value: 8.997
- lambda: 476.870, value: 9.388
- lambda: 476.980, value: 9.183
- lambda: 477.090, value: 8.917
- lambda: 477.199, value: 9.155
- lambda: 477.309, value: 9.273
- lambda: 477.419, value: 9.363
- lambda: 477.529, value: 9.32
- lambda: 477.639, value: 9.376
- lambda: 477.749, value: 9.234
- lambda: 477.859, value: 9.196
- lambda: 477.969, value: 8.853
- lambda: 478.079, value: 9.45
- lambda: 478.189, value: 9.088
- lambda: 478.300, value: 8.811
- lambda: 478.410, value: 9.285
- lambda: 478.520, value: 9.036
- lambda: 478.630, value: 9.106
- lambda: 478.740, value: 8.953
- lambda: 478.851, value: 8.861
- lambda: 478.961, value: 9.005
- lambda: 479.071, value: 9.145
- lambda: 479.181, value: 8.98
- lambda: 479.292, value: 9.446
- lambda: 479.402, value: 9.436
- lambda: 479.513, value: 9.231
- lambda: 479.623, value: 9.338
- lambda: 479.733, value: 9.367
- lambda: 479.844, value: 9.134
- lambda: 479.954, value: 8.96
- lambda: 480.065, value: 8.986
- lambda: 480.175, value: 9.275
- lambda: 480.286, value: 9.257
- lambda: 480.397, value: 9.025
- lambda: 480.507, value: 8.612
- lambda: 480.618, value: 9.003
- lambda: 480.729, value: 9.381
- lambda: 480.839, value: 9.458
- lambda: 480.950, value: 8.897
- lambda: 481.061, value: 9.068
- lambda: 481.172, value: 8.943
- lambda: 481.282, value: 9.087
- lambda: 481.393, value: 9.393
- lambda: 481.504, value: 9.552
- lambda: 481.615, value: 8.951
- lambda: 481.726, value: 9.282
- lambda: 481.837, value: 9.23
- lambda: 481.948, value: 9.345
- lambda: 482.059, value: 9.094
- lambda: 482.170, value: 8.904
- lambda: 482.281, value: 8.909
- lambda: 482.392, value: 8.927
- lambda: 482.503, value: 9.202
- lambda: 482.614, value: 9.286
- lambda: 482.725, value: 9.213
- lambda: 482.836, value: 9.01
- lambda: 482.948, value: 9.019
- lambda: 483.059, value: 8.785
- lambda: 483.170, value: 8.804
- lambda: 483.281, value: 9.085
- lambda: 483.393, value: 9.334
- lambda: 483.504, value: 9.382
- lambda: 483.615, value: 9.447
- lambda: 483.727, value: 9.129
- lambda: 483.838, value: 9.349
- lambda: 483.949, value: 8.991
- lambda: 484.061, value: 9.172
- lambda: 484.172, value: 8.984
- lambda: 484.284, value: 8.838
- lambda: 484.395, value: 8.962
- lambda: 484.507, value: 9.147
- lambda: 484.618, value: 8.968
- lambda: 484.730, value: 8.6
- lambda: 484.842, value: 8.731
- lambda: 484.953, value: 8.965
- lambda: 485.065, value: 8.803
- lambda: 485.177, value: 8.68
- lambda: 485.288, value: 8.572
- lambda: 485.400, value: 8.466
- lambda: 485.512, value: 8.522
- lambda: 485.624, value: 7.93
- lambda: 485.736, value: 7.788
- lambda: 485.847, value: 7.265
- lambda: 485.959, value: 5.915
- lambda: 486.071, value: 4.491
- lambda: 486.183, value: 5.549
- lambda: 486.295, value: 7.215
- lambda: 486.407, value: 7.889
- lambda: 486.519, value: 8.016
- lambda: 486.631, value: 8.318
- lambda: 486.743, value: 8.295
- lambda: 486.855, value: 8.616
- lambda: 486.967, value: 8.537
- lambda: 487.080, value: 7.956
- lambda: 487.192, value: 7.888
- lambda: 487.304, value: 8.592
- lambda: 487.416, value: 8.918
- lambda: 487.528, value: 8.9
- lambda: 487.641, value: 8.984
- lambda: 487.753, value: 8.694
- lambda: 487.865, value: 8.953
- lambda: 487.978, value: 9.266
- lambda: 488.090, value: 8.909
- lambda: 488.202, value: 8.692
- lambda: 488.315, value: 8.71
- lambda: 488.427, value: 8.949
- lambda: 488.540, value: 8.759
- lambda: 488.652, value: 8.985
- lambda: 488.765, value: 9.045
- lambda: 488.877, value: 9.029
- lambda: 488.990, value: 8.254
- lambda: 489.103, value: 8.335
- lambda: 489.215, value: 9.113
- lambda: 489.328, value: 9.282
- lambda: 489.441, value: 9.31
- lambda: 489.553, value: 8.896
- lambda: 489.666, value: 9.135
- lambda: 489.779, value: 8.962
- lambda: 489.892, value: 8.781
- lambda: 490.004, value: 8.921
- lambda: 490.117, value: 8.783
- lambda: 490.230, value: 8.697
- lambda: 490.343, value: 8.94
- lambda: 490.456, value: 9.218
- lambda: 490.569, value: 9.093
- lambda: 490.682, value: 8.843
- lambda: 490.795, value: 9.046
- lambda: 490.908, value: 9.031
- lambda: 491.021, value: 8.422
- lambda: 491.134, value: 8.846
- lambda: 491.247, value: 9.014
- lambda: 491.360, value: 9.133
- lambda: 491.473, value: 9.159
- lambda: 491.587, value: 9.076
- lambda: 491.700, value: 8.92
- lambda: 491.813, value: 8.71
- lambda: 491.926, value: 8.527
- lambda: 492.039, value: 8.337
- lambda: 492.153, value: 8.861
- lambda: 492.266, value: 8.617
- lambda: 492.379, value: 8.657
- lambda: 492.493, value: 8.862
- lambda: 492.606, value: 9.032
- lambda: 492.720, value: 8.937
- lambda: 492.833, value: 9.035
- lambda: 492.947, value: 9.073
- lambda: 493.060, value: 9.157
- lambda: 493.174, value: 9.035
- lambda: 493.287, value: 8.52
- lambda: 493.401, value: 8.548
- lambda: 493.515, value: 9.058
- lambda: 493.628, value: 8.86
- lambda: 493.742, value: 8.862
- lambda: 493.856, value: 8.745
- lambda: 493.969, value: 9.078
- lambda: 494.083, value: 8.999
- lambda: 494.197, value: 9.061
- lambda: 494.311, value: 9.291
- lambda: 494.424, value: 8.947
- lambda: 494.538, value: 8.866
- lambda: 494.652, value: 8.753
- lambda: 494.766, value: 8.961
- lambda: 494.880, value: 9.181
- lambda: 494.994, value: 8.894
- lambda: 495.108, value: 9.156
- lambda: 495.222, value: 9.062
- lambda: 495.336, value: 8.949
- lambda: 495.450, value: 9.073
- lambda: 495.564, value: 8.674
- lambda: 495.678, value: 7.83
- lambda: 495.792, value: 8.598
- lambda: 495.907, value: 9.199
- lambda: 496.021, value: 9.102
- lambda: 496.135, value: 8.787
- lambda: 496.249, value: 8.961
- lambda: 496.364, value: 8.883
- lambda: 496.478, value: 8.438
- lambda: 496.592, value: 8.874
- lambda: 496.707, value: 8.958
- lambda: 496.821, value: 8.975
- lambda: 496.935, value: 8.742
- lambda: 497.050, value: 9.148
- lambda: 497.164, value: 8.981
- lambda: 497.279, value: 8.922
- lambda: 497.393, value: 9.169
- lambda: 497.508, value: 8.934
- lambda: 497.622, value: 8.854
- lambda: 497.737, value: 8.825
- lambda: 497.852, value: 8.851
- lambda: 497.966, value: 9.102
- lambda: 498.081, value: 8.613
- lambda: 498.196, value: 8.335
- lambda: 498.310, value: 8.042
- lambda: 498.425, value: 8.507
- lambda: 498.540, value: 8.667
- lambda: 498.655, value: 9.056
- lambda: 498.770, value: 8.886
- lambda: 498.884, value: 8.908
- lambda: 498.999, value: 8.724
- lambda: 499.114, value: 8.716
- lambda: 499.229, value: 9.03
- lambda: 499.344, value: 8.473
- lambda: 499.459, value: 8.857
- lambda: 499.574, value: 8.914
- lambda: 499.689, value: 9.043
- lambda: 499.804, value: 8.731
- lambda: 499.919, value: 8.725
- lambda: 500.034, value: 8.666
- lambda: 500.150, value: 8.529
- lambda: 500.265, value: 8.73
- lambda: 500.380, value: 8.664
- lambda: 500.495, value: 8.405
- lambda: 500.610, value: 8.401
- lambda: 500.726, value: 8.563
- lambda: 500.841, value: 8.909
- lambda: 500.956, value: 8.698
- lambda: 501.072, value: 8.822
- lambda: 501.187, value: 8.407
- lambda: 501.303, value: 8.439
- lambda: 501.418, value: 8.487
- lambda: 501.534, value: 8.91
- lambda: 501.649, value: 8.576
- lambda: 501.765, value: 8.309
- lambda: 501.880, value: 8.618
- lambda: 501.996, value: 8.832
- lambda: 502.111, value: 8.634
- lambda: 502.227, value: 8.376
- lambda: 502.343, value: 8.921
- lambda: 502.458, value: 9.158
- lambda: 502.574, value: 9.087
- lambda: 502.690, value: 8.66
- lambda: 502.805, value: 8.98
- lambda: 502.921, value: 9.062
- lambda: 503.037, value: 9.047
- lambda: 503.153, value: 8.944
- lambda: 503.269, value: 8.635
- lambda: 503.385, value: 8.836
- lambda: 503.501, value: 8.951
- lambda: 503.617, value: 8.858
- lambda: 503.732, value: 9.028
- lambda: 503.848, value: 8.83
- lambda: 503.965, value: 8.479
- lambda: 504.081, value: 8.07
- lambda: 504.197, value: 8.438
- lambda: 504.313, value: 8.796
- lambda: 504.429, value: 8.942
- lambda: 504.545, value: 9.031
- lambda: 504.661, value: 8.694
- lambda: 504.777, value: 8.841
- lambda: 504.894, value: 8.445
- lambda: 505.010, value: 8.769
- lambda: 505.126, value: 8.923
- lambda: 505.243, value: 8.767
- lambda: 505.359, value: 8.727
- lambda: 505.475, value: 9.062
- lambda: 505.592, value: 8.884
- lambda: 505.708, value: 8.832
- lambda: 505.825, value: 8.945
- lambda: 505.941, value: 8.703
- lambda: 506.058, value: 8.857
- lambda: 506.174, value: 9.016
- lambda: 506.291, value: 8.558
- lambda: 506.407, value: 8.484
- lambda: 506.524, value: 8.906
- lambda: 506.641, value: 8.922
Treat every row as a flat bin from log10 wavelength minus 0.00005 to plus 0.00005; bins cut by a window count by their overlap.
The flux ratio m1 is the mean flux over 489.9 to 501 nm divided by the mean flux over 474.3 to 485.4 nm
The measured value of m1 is 1.0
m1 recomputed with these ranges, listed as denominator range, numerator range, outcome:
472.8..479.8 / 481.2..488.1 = 0.94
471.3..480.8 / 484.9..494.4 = 0.94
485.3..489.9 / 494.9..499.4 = 1.06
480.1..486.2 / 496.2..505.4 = 1.00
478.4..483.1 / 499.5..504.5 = 0.96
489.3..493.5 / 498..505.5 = 0.98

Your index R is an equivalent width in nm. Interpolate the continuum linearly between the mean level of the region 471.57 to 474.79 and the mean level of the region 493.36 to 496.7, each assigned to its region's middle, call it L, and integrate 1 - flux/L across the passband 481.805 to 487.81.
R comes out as 0.342 nm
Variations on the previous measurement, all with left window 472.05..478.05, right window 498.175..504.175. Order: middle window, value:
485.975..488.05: 0.22 nm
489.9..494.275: 0.00 nm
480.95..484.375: -0.02 nm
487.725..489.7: 0.01 nm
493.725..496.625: -0.02 nm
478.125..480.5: 0.00 nm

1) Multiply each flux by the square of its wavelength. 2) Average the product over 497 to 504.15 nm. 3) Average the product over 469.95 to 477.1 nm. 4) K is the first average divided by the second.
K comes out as 1.1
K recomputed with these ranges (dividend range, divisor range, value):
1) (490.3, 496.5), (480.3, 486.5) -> 1.07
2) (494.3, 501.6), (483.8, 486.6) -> 1.14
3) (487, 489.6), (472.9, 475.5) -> 1.01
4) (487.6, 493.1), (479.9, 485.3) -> 1.01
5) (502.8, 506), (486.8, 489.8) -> 1.07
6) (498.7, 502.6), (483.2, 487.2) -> 1.11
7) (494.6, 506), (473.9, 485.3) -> 1.05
